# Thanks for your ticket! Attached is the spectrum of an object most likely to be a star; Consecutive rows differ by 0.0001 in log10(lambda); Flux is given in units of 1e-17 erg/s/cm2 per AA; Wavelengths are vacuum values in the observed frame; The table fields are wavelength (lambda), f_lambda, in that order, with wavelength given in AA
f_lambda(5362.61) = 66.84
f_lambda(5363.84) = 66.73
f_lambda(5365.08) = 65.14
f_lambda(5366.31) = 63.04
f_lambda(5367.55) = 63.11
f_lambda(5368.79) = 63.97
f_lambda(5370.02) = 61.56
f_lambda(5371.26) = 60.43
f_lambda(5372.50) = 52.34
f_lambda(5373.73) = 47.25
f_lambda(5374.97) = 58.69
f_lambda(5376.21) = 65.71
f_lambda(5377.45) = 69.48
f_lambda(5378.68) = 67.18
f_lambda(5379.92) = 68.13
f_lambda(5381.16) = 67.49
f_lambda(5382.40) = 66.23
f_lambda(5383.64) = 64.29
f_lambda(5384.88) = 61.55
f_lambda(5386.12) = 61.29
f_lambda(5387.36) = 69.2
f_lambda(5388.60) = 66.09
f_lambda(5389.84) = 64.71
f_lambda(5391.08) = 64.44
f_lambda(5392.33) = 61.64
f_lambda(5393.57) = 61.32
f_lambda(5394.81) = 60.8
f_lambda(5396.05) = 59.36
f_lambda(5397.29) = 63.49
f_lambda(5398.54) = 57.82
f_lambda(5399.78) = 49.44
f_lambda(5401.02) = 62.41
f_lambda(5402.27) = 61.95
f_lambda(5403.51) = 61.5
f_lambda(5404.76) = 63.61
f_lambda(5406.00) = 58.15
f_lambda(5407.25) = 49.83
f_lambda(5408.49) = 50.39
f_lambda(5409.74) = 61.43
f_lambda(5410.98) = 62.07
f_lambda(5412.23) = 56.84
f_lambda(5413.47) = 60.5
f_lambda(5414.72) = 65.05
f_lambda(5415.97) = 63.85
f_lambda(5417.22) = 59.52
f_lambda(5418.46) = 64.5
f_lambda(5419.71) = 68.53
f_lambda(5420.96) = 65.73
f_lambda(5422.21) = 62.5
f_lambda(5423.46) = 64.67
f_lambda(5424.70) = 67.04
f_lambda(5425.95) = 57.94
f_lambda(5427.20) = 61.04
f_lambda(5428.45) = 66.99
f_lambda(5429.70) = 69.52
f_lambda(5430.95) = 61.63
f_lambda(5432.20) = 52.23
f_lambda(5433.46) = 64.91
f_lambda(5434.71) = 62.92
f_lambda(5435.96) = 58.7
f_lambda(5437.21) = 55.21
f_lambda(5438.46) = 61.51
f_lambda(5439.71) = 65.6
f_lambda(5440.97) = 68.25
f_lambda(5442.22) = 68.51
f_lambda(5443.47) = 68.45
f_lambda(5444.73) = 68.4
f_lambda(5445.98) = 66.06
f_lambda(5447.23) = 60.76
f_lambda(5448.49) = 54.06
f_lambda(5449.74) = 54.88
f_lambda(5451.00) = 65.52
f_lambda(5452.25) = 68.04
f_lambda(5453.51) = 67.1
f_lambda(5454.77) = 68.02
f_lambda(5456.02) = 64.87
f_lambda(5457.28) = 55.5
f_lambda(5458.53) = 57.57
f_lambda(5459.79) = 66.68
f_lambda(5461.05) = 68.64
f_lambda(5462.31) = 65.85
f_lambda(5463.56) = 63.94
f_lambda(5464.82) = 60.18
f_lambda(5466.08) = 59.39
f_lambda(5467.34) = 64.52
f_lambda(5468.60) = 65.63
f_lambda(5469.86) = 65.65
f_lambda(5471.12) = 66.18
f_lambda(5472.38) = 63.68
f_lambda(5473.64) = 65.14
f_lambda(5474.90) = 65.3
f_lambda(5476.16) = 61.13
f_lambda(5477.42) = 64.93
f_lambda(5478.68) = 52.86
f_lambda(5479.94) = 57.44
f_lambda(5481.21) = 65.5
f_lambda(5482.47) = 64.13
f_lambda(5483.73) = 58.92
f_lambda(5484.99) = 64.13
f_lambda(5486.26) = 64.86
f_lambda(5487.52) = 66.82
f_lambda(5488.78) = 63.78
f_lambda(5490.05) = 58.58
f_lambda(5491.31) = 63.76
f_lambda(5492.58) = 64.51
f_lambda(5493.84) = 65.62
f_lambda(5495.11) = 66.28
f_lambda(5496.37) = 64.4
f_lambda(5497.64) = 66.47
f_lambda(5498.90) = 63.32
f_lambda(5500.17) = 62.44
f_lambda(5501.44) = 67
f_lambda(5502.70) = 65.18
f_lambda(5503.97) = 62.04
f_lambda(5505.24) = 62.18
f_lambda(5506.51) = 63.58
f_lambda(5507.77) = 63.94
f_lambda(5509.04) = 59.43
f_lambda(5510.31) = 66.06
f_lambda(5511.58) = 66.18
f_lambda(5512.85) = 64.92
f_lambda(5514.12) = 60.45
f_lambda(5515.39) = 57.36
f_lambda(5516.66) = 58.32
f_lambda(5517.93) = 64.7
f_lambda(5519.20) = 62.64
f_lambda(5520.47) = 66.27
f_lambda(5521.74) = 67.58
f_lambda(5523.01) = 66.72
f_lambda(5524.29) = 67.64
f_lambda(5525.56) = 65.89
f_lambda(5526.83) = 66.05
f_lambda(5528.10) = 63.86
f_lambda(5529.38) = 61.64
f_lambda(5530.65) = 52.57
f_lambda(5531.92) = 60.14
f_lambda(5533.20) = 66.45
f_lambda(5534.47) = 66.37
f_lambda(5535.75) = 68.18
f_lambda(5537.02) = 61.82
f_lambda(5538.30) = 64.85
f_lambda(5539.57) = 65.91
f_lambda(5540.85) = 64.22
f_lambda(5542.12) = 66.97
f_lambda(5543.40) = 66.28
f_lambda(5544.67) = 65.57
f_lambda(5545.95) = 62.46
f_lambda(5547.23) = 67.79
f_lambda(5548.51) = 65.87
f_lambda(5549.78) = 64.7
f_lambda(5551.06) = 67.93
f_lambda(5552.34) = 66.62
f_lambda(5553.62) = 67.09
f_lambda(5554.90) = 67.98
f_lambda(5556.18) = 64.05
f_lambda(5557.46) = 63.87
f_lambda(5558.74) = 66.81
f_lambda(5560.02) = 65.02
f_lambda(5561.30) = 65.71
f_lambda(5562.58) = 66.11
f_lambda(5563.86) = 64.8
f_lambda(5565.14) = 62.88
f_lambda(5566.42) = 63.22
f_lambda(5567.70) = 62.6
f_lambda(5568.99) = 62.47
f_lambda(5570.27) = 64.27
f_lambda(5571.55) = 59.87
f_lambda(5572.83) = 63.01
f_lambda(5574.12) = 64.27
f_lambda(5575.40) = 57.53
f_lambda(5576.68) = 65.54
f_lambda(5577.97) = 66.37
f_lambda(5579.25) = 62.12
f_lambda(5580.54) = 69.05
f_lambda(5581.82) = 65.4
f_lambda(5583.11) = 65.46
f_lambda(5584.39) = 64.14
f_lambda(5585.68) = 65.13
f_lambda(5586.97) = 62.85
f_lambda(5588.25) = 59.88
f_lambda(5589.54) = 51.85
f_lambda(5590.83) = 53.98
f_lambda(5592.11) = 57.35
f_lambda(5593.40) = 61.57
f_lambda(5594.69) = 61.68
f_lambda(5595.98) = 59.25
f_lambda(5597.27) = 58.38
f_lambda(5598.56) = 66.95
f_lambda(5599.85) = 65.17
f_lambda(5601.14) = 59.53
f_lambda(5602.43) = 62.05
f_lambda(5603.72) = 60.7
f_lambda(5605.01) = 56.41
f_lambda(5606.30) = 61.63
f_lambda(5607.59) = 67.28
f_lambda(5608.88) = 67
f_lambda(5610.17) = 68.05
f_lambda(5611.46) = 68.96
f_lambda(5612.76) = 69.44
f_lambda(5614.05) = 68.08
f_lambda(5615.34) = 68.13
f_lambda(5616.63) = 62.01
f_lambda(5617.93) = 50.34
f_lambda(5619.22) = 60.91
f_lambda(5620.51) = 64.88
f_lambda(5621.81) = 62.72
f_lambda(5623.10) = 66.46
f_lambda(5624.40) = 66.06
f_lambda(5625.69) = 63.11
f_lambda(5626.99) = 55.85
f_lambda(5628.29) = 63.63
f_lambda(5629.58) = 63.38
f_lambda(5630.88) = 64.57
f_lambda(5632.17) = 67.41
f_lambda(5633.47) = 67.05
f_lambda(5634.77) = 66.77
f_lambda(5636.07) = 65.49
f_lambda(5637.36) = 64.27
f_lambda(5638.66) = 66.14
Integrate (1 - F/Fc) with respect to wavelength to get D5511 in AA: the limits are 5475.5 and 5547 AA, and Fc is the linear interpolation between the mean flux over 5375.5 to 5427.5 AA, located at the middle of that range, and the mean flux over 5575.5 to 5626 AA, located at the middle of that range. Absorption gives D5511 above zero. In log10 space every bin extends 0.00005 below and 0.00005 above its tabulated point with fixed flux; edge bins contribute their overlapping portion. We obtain -1.09 AA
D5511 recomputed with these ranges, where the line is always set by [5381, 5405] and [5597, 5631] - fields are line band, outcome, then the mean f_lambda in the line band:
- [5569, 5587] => -0.19 AA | 63.9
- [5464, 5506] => -0.42 AA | 63.4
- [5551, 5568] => -0.58 AA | 65.3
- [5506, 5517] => 0.10 AA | 62.4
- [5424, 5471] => -0.56 AA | 63.3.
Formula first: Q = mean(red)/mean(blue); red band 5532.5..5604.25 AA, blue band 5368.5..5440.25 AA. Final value 1.0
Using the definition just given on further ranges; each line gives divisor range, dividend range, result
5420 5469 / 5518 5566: 1.03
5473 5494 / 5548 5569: 1.04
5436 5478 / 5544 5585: 1.02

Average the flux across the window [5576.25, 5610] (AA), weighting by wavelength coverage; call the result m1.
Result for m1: 62.2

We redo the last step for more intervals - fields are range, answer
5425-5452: 62.7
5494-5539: 63.8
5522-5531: 64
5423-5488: 63.2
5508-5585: 64.3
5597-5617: 64.5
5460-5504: 63.7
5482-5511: 63.8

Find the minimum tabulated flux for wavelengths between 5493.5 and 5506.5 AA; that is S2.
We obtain 62.04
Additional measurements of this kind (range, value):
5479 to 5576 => 52.57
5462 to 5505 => 52.86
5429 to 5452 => 52.23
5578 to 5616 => 51.85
